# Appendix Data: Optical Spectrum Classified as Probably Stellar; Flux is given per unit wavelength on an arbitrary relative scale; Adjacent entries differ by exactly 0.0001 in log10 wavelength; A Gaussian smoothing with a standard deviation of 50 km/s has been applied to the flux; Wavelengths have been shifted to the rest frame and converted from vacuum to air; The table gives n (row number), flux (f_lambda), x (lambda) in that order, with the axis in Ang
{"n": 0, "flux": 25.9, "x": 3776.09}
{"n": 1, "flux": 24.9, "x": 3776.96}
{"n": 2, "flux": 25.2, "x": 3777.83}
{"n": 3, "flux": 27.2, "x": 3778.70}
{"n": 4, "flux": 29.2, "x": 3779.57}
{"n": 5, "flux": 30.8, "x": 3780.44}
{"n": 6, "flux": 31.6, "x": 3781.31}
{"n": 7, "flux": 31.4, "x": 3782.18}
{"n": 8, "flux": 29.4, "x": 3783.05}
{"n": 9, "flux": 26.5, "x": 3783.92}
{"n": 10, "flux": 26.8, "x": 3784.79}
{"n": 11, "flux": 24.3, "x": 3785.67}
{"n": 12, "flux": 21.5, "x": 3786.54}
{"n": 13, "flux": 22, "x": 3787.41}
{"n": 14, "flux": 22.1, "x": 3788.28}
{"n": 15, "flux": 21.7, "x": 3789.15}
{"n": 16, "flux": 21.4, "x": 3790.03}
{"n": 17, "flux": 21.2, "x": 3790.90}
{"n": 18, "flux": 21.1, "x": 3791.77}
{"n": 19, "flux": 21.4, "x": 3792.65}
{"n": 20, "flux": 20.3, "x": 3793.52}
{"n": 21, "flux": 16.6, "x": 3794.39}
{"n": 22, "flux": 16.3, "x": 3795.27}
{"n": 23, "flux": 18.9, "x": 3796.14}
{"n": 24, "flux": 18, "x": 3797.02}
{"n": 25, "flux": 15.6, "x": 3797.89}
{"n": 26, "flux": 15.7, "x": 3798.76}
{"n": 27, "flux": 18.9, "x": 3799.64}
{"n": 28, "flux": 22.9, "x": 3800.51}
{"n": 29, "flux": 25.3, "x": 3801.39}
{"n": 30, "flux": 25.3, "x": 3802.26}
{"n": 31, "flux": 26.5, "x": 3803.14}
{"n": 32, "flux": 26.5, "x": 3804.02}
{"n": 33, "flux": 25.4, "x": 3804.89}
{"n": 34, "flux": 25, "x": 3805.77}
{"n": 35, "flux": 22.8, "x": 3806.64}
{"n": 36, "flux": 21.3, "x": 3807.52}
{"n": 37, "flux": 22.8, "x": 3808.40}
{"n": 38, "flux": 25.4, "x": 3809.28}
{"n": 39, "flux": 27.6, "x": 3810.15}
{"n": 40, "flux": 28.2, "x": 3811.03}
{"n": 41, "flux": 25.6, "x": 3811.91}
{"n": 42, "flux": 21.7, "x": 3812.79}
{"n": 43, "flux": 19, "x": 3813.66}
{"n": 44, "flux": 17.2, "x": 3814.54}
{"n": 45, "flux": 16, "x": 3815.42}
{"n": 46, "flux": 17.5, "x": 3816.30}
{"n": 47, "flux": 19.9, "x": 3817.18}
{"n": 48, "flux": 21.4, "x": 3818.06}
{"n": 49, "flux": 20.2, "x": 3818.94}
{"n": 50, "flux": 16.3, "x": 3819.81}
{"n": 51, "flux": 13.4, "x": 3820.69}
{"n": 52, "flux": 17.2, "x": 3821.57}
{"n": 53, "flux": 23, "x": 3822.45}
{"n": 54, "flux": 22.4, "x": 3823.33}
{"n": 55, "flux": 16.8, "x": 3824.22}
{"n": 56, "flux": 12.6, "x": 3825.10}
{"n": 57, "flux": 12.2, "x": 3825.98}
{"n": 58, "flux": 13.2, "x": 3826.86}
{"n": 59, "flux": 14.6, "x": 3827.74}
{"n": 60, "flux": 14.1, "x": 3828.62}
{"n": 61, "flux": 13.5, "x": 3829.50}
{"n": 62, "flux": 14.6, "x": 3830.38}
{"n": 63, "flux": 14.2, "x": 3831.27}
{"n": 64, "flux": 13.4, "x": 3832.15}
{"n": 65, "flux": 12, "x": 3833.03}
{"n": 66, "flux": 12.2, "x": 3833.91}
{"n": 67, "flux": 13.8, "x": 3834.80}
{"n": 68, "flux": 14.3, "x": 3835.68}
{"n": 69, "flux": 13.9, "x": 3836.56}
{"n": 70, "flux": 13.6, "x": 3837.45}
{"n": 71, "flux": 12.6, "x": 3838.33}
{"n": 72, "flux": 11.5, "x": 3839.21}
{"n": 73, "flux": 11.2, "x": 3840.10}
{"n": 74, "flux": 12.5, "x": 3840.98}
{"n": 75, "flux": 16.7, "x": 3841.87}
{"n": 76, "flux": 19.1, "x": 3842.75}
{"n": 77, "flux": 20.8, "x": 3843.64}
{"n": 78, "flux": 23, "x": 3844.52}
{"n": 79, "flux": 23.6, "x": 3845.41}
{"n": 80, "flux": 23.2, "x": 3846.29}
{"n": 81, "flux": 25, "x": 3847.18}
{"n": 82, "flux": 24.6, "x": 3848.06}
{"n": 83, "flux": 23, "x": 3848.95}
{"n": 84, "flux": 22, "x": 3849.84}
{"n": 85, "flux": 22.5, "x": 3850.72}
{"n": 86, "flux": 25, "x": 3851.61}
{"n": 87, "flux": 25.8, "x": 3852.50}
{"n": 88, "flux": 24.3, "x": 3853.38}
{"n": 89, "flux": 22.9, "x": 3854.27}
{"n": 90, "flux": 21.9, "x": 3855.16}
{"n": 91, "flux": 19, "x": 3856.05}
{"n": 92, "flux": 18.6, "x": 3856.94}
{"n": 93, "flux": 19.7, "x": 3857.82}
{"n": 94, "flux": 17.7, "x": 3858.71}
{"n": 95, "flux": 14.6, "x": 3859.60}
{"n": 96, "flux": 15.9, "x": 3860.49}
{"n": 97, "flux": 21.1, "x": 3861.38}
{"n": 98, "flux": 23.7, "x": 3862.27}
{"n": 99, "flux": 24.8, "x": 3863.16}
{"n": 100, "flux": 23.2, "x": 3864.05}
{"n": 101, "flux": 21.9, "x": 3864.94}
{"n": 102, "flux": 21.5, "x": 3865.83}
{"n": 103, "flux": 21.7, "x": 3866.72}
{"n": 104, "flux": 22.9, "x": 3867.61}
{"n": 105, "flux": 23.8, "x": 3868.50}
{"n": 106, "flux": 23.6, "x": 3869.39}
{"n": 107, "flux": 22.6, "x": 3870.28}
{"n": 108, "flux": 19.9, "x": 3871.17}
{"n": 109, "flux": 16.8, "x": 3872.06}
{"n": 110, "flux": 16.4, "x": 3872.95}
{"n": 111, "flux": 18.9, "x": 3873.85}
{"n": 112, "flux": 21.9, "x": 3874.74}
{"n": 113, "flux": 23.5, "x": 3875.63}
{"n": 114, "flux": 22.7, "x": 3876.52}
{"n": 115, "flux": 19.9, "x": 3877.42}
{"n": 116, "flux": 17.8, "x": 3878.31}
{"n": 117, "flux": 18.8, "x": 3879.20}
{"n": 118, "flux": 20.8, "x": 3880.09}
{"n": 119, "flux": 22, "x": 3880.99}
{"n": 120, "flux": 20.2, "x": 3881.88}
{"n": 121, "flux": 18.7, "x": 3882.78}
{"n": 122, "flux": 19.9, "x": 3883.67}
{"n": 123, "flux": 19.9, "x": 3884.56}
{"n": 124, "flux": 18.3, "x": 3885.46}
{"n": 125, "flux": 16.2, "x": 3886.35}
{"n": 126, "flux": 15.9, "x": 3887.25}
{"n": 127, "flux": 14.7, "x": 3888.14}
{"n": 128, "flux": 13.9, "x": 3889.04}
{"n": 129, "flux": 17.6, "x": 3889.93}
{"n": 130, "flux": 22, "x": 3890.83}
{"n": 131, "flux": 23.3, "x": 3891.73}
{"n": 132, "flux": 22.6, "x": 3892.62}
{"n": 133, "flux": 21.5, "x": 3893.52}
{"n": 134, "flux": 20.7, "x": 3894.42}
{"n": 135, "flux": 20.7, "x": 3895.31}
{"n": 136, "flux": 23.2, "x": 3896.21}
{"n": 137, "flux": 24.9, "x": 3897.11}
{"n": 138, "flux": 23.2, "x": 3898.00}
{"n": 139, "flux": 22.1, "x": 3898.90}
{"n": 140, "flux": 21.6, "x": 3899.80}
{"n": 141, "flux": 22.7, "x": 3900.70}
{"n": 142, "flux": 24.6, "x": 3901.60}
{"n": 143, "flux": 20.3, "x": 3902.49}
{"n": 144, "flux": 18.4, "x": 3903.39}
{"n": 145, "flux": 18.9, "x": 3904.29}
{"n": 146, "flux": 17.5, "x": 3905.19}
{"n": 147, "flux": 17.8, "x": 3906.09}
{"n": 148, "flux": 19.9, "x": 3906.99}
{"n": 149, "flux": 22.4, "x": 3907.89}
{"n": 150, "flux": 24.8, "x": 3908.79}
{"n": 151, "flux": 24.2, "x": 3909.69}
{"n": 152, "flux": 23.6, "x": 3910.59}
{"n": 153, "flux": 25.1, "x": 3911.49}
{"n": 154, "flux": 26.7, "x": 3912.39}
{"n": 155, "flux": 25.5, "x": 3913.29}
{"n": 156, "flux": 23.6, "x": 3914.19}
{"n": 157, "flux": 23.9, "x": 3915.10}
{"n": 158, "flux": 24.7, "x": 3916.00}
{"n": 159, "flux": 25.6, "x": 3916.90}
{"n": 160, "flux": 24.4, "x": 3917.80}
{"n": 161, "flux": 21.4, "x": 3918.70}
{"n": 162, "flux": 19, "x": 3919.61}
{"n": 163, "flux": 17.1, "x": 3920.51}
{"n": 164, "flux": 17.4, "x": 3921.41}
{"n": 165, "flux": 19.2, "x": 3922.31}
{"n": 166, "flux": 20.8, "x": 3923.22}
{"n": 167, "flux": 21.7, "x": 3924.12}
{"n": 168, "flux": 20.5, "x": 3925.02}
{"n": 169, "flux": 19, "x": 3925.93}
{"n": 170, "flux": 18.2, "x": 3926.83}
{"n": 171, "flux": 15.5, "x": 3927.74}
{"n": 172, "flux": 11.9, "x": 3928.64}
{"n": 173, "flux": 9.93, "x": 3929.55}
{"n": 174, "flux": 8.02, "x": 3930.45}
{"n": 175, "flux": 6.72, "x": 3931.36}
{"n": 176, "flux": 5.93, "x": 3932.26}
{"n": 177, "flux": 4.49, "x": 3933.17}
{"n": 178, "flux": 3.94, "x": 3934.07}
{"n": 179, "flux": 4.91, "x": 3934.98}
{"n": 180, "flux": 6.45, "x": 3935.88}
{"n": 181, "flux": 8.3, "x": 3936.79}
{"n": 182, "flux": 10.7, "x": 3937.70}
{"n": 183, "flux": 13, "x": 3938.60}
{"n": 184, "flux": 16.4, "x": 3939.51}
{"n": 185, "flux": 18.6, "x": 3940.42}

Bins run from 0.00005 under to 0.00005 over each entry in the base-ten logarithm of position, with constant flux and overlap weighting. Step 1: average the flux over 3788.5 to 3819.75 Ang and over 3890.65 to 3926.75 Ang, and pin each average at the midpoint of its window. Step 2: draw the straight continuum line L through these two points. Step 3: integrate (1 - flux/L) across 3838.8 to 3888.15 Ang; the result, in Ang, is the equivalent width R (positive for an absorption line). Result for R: 2.9 Ang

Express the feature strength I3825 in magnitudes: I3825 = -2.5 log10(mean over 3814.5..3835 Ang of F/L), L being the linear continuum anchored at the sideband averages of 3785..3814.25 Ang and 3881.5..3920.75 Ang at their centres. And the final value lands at 0.35 mag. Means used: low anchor 22.1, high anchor 21.2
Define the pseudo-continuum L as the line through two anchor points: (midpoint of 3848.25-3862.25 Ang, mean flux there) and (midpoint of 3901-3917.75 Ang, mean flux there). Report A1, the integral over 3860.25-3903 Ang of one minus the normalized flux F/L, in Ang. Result 2.2 Ang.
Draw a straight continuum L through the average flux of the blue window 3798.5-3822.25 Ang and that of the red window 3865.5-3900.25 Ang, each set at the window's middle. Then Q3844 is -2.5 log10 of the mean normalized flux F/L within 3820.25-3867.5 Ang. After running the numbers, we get 0.15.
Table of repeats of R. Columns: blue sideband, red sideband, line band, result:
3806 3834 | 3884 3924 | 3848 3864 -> -1.6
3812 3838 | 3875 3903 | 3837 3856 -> -2.8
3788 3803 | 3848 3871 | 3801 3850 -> 4.7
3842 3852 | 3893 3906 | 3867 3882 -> 0.8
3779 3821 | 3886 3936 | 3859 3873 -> -0.5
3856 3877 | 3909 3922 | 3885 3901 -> 1.2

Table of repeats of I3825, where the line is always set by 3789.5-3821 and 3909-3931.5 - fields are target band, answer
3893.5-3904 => -0.09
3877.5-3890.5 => 0.12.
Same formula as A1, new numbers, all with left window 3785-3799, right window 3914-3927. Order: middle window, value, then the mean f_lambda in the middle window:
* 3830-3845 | 4.2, 14.7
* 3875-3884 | 0.1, 20.5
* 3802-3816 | -2.3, 23.4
